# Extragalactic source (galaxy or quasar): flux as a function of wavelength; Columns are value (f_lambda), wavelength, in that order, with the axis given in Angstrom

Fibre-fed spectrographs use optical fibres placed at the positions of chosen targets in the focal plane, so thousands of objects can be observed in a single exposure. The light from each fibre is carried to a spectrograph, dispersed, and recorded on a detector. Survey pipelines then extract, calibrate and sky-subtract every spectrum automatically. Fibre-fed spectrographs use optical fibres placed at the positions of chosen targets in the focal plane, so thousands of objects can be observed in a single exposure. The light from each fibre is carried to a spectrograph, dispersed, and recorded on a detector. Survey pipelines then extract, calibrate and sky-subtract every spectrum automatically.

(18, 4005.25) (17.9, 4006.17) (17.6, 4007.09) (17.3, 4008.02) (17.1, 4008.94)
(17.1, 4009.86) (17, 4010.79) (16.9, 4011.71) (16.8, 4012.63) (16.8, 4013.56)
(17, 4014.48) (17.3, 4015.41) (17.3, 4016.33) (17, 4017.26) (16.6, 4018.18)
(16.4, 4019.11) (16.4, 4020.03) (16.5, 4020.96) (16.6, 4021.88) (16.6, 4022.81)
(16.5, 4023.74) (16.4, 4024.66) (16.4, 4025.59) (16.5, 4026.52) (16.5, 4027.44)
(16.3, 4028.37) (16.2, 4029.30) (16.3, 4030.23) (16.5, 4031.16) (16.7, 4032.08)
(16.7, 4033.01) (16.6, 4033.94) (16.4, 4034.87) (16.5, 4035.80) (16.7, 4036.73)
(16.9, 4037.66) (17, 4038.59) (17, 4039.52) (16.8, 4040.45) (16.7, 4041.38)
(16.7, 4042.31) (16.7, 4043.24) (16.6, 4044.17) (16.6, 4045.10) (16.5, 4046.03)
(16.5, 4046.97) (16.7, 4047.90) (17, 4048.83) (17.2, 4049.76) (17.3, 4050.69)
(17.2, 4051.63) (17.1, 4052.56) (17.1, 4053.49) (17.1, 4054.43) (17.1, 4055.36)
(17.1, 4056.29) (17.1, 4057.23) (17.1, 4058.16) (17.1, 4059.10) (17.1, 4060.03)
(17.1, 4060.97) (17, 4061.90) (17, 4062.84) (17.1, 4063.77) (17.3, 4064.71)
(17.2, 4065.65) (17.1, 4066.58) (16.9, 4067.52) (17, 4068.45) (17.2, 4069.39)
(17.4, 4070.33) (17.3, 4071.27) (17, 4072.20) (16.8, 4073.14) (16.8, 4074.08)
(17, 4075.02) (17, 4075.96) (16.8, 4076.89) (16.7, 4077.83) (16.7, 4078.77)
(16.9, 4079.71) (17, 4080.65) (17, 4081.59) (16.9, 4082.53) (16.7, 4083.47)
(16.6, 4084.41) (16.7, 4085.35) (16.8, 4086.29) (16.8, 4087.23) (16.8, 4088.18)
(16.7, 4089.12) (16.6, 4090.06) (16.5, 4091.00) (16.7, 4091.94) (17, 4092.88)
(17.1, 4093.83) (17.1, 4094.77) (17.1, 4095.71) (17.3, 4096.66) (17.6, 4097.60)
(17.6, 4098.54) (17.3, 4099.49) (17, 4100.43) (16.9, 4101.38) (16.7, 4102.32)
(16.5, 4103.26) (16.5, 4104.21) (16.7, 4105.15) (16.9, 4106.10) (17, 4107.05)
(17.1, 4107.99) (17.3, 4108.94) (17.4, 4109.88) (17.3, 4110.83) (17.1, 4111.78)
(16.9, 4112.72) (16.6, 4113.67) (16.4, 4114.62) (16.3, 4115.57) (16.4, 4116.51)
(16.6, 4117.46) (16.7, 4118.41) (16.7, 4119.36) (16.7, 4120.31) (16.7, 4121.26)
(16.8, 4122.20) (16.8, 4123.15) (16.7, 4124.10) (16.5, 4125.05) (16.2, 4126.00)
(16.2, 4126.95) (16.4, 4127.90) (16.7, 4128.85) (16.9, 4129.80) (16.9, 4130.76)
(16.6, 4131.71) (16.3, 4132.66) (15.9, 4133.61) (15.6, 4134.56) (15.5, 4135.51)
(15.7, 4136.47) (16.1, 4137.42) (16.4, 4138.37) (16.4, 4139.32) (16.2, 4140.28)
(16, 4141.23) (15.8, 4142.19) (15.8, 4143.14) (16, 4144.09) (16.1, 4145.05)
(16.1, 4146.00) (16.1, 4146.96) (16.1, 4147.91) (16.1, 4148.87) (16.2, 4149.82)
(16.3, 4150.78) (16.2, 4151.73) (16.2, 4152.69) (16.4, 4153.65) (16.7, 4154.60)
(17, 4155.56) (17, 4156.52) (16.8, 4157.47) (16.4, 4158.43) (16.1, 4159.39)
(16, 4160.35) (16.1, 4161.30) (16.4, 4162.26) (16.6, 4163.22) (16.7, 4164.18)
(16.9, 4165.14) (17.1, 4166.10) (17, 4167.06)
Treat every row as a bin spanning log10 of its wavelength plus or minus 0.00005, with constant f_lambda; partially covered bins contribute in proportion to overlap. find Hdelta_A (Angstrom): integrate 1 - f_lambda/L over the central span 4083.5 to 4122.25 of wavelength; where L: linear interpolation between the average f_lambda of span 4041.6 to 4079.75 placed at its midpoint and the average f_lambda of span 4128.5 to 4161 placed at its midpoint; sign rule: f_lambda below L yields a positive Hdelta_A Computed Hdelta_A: -0.6 Angstrom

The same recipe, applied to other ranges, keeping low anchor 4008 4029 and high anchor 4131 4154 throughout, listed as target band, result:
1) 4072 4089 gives -0.43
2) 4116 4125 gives -0.26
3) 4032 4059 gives -0.42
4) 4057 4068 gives -0.39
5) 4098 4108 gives -0.38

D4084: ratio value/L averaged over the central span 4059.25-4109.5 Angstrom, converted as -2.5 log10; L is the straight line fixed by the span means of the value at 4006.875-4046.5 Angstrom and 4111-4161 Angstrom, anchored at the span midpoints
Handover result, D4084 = -0.03 mag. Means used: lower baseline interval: 16.7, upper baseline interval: 16.4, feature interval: 17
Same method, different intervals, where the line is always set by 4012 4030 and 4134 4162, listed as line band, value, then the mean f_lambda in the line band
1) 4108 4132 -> -0.03 mag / 16.7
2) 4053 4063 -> -0.04 mag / 17.1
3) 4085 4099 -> -0.04 mag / 17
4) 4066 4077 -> -0.04 mag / 17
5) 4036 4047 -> -0.01 mag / 16.7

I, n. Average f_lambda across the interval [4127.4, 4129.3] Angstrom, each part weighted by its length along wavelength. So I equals 16.6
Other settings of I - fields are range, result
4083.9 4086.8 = 16.7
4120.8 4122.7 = 16.8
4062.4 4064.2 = 17.1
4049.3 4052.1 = 17.2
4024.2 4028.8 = 16.4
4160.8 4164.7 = 16.5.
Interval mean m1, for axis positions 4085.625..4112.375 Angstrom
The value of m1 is 17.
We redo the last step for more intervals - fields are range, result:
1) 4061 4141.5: 16.8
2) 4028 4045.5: 16.6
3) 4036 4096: 16.9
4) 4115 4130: 16.6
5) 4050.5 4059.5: 17.1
